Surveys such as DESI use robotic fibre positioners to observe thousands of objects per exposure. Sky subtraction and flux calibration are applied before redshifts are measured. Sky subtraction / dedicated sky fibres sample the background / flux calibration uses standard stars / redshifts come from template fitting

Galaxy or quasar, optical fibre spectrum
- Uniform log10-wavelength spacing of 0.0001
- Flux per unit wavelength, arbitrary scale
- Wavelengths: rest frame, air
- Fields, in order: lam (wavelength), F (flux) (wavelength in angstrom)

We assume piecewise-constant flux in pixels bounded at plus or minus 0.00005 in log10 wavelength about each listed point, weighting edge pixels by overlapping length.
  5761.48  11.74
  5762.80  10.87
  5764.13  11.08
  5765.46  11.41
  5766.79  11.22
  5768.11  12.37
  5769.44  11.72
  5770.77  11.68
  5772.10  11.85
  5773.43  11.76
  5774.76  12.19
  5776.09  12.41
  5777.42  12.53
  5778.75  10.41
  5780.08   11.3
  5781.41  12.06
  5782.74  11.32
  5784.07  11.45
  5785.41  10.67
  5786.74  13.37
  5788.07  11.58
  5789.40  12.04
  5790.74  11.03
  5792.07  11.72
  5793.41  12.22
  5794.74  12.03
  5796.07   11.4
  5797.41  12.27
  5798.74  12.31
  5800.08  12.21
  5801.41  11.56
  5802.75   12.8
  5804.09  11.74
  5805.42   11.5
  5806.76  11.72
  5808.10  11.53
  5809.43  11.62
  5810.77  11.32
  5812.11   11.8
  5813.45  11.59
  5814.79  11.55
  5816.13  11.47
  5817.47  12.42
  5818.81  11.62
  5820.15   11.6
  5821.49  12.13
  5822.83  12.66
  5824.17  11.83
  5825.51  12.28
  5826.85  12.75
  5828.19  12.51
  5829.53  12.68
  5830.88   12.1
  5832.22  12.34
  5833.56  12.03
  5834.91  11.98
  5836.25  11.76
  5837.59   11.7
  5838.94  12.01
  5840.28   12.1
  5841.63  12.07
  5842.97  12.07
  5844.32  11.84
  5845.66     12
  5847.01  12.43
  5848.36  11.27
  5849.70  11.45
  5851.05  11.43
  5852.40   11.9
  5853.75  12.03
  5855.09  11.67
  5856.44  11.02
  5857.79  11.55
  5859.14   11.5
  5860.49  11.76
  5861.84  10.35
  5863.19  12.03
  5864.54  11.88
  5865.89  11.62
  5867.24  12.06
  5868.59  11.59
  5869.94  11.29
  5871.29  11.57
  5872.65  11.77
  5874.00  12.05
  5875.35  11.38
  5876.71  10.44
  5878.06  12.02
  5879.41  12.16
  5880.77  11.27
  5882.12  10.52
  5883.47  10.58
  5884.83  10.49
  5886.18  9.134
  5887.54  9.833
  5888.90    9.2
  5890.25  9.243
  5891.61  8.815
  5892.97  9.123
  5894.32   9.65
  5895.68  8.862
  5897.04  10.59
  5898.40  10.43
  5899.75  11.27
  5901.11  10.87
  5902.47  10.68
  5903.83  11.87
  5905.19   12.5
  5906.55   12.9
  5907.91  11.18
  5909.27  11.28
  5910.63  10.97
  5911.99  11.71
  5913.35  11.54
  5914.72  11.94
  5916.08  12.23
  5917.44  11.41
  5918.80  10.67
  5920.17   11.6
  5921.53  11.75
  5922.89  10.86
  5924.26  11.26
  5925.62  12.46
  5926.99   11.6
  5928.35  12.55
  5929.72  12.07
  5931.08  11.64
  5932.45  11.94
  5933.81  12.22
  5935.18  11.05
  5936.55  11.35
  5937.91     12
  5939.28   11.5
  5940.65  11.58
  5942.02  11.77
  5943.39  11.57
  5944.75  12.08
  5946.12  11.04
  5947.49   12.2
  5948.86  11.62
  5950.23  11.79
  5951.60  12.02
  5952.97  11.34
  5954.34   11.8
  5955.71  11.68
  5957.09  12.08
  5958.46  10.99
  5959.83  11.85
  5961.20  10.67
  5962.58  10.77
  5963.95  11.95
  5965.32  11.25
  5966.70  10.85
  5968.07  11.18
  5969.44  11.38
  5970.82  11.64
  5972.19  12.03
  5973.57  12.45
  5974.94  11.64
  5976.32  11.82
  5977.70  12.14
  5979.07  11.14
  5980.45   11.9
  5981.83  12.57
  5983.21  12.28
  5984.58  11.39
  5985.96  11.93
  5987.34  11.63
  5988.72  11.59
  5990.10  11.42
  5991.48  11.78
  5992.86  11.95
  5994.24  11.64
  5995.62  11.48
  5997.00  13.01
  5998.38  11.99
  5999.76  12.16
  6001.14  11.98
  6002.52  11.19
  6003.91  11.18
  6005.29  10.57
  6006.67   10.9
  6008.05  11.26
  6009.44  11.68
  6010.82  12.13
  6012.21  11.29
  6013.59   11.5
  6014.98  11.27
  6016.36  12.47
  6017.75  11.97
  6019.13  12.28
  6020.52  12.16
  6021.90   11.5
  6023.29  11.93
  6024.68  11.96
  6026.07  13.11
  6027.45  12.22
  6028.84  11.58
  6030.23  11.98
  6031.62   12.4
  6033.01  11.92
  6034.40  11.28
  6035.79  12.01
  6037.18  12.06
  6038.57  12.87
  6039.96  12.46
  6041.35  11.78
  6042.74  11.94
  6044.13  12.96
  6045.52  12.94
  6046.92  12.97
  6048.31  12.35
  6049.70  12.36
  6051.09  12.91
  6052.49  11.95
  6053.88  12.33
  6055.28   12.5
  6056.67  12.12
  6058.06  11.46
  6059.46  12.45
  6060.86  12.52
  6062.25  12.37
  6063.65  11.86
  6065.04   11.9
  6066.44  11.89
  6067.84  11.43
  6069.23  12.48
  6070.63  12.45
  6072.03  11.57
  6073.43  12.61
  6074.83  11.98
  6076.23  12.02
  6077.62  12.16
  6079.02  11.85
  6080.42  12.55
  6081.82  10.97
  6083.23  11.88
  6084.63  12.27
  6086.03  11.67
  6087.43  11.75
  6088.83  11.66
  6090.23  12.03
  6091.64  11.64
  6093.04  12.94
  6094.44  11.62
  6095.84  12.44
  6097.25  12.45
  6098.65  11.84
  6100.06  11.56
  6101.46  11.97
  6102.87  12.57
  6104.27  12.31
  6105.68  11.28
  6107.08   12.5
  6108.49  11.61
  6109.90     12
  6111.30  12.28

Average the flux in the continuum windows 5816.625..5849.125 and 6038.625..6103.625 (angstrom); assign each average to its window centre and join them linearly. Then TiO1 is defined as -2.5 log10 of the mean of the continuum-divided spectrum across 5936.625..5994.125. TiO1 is 0.04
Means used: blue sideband 12.1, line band 11.7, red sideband 12.1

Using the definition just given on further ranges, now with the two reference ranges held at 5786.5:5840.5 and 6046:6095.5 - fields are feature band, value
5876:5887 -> 0.11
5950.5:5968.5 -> 0.06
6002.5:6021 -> 0.05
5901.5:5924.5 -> 0.04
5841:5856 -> 0.01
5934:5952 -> 0.03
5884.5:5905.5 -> 0.19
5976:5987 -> 0.02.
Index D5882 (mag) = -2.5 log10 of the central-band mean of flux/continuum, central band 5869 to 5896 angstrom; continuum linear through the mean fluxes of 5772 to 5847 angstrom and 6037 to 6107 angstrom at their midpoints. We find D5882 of 0.14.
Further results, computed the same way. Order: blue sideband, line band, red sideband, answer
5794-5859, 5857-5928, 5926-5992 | 0.07 mag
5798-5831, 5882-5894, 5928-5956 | 0.23 mag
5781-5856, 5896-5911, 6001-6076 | 0.06 mag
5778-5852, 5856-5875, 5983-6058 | 0.03 mag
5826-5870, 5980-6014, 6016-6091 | 0.03 mag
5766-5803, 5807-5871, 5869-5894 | -0.07 mag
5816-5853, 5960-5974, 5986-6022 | 0.03 mag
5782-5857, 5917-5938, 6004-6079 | 0.03 mag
